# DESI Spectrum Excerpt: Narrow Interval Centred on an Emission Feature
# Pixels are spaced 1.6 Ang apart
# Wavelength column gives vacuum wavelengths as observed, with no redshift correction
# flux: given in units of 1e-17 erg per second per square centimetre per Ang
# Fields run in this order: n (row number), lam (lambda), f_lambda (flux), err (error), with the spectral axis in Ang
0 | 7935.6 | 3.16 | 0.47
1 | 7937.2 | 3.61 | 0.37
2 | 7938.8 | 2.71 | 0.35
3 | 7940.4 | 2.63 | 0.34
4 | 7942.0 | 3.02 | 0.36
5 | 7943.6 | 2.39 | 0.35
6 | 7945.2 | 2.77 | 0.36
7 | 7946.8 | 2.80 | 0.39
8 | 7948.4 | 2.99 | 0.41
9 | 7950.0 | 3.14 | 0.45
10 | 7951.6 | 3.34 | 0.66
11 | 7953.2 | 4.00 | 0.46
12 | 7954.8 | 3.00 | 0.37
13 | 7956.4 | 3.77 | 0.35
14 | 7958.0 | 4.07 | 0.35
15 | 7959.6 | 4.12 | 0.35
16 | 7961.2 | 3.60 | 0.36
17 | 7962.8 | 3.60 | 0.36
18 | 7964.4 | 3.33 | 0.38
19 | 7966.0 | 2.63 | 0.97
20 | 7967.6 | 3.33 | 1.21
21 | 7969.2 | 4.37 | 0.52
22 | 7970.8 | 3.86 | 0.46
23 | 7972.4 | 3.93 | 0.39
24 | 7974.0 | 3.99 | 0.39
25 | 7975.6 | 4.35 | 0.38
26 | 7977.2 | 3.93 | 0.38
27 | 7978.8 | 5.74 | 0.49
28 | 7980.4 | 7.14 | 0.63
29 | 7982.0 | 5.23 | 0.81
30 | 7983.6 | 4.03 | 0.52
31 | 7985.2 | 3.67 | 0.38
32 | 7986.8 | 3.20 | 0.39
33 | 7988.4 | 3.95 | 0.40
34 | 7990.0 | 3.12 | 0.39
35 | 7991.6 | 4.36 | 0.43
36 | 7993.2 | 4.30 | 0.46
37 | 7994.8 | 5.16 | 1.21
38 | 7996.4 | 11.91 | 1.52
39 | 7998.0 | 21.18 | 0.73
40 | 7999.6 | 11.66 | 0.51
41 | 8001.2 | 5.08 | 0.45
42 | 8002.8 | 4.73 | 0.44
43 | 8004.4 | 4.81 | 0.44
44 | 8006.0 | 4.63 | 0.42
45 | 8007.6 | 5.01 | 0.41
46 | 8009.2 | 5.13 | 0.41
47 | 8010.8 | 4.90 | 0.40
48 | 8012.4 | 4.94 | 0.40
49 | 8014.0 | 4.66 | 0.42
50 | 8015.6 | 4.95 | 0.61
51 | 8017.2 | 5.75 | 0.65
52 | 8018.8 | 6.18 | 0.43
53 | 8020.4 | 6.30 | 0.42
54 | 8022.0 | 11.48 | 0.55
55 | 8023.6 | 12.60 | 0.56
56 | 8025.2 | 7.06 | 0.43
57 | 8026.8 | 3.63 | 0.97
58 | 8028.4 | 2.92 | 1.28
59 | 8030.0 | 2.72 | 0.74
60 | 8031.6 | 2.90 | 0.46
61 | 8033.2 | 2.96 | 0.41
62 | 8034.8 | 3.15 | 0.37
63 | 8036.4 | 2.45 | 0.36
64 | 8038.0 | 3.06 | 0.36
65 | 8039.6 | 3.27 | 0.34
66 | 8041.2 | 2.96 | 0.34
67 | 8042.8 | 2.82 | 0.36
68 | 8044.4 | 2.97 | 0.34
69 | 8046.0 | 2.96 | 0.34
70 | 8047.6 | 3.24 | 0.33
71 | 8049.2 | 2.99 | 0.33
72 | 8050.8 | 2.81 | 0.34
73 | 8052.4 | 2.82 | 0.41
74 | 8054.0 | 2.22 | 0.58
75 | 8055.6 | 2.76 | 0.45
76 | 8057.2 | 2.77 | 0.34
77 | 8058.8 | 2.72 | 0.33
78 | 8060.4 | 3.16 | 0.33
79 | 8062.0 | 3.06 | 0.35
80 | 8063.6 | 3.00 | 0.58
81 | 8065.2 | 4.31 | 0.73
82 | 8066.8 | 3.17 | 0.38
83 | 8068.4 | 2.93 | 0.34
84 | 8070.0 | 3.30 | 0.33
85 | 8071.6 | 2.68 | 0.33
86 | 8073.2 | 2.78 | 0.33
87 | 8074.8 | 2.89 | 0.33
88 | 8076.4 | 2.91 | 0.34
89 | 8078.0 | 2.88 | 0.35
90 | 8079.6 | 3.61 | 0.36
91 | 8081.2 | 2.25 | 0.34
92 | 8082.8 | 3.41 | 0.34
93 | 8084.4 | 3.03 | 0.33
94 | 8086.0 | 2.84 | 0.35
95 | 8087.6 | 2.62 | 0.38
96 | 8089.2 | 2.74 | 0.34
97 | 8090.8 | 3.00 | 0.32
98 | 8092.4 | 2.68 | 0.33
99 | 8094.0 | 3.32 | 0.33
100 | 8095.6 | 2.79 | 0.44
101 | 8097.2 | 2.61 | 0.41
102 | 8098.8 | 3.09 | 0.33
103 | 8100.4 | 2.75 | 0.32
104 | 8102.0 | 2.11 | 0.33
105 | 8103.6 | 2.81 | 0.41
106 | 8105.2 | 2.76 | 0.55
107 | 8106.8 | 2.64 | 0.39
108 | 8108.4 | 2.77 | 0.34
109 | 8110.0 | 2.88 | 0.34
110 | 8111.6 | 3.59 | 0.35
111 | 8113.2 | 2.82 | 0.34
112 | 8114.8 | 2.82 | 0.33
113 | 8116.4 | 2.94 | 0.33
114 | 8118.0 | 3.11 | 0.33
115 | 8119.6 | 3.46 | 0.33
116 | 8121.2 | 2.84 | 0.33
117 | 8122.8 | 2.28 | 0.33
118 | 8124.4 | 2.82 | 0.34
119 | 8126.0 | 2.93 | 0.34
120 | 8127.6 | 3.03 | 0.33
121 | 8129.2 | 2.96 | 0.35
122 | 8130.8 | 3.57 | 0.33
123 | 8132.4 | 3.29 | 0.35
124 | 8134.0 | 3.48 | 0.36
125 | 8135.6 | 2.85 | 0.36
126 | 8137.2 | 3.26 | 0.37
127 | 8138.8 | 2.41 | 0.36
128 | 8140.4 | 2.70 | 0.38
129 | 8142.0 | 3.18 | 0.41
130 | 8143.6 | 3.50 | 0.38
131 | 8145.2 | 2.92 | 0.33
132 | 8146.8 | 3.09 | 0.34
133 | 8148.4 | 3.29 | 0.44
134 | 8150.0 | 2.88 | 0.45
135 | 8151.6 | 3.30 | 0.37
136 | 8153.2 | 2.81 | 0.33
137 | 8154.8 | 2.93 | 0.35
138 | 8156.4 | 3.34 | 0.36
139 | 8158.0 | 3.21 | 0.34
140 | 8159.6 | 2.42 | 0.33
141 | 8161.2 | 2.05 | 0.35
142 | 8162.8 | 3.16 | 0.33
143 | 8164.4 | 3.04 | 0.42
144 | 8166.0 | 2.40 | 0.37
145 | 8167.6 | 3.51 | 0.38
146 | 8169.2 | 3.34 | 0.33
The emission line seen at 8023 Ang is [N II]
